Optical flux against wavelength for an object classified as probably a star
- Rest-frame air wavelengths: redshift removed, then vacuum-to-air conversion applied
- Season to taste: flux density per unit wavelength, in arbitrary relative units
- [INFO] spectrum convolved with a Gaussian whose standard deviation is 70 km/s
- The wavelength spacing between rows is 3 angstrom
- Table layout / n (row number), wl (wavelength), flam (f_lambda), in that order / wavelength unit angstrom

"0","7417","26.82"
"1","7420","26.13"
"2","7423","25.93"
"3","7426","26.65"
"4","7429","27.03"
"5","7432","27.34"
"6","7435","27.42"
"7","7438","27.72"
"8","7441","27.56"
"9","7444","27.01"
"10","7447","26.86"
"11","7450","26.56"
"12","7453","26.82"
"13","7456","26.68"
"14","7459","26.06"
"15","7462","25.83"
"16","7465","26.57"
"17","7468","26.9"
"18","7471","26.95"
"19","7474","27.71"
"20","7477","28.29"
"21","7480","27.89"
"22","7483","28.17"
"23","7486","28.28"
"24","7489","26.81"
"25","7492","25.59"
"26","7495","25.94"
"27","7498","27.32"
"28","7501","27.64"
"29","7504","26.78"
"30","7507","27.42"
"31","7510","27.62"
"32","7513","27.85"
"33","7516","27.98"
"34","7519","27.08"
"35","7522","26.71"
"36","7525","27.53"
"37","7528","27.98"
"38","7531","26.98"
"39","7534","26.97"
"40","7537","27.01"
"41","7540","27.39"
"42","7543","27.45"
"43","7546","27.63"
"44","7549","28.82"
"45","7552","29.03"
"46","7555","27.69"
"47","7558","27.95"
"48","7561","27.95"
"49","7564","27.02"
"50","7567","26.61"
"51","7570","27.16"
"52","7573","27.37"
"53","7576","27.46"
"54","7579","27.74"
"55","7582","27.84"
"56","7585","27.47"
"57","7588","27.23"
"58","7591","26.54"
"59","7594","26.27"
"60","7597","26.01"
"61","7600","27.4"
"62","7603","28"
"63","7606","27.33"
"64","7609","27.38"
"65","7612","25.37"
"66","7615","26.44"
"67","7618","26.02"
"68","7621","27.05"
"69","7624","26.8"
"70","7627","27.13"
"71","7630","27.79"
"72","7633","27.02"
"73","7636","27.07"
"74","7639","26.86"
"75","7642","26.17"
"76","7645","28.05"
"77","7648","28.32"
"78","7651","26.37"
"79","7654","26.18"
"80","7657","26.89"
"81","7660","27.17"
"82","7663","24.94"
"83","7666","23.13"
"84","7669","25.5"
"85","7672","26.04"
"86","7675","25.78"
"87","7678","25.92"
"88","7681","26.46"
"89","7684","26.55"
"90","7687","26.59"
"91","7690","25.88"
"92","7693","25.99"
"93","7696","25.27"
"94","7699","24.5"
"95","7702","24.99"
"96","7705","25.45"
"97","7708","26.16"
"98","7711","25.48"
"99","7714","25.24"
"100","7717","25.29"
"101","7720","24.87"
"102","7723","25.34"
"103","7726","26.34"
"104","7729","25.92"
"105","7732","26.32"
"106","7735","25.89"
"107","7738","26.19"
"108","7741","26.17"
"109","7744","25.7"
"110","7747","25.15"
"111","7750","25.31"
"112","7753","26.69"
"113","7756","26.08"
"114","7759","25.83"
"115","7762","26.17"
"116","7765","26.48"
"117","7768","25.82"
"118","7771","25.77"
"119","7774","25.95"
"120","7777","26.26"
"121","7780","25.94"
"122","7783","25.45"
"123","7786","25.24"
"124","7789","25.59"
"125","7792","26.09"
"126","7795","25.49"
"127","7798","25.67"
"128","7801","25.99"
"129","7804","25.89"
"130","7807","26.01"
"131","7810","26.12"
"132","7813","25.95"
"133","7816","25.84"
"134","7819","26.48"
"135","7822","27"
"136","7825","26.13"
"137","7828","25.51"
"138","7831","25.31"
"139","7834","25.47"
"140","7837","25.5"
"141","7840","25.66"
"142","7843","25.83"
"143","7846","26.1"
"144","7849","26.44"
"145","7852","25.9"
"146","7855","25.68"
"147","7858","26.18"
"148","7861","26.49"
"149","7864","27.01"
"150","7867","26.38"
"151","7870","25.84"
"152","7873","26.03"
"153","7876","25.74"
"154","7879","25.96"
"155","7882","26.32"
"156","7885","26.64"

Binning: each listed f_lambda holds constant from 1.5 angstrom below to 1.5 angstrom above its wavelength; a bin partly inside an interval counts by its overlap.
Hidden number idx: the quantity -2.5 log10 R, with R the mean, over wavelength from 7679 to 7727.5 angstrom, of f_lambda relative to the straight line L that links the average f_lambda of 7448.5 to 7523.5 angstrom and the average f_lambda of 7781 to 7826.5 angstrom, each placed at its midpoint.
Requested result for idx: 0.027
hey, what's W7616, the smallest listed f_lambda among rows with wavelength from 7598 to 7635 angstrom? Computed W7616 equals 25.37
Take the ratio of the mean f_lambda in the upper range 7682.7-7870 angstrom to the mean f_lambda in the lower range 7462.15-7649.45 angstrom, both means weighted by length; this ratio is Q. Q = 0.95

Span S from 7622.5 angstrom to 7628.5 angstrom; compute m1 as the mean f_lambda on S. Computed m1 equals 27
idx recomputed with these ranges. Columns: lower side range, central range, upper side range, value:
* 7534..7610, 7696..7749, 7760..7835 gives 0.035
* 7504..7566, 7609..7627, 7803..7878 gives 0.027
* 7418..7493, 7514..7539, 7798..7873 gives -0.019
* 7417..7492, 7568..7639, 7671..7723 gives -0.035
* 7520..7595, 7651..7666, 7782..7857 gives 0.035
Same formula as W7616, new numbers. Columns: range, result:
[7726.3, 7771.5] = 25.15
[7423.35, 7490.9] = 25.83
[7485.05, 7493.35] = 25.59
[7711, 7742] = 24.87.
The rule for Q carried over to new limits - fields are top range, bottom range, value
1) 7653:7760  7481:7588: 0.94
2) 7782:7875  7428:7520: 0.96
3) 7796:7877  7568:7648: 0.96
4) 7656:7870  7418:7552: 0.95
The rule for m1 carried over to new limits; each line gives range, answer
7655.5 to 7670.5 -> 25.5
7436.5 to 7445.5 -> 27.4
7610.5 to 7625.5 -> 26.3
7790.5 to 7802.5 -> 25.8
